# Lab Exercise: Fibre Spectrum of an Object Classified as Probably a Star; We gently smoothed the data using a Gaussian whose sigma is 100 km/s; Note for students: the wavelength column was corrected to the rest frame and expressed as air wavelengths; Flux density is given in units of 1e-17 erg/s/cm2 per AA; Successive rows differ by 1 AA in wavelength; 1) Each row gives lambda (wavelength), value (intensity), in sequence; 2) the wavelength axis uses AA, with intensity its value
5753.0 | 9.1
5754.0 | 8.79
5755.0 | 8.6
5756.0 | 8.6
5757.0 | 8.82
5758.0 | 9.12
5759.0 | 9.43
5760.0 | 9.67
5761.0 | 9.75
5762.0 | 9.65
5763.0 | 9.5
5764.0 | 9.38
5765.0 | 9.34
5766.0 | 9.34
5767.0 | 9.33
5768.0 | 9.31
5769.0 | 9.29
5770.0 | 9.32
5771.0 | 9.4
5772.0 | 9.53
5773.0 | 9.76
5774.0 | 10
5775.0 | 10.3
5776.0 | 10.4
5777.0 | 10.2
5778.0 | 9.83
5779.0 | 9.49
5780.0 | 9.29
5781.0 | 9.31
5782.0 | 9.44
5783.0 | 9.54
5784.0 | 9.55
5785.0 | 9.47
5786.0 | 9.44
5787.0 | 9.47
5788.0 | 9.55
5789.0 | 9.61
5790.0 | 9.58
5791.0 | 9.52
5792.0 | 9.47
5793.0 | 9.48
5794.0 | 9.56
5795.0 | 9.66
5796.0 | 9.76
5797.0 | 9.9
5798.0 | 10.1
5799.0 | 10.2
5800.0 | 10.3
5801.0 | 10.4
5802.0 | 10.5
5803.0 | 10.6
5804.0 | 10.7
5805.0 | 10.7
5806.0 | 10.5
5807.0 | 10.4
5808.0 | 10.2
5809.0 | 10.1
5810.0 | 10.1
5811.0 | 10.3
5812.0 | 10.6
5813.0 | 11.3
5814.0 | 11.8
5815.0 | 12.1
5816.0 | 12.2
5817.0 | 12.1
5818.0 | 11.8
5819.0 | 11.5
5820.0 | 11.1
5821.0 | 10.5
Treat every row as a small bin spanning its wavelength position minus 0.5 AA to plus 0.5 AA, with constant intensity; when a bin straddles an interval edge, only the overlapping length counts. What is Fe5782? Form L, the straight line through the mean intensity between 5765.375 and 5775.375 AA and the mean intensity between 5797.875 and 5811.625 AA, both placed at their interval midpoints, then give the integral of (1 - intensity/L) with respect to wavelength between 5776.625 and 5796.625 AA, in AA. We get 0.8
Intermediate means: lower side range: 9.55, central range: 9.56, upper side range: 10.4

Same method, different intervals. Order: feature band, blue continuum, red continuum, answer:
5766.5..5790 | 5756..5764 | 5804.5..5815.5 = 0.62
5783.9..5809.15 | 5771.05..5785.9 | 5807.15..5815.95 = 0.95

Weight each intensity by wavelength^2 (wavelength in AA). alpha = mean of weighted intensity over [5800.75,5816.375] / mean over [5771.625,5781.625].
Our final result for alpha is 1.11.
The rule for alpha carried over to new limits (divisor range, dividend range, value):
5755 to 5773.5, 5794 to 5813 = 1.12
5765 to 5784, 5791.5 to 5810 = 1.07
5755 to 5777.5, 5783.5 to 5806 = 1.05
